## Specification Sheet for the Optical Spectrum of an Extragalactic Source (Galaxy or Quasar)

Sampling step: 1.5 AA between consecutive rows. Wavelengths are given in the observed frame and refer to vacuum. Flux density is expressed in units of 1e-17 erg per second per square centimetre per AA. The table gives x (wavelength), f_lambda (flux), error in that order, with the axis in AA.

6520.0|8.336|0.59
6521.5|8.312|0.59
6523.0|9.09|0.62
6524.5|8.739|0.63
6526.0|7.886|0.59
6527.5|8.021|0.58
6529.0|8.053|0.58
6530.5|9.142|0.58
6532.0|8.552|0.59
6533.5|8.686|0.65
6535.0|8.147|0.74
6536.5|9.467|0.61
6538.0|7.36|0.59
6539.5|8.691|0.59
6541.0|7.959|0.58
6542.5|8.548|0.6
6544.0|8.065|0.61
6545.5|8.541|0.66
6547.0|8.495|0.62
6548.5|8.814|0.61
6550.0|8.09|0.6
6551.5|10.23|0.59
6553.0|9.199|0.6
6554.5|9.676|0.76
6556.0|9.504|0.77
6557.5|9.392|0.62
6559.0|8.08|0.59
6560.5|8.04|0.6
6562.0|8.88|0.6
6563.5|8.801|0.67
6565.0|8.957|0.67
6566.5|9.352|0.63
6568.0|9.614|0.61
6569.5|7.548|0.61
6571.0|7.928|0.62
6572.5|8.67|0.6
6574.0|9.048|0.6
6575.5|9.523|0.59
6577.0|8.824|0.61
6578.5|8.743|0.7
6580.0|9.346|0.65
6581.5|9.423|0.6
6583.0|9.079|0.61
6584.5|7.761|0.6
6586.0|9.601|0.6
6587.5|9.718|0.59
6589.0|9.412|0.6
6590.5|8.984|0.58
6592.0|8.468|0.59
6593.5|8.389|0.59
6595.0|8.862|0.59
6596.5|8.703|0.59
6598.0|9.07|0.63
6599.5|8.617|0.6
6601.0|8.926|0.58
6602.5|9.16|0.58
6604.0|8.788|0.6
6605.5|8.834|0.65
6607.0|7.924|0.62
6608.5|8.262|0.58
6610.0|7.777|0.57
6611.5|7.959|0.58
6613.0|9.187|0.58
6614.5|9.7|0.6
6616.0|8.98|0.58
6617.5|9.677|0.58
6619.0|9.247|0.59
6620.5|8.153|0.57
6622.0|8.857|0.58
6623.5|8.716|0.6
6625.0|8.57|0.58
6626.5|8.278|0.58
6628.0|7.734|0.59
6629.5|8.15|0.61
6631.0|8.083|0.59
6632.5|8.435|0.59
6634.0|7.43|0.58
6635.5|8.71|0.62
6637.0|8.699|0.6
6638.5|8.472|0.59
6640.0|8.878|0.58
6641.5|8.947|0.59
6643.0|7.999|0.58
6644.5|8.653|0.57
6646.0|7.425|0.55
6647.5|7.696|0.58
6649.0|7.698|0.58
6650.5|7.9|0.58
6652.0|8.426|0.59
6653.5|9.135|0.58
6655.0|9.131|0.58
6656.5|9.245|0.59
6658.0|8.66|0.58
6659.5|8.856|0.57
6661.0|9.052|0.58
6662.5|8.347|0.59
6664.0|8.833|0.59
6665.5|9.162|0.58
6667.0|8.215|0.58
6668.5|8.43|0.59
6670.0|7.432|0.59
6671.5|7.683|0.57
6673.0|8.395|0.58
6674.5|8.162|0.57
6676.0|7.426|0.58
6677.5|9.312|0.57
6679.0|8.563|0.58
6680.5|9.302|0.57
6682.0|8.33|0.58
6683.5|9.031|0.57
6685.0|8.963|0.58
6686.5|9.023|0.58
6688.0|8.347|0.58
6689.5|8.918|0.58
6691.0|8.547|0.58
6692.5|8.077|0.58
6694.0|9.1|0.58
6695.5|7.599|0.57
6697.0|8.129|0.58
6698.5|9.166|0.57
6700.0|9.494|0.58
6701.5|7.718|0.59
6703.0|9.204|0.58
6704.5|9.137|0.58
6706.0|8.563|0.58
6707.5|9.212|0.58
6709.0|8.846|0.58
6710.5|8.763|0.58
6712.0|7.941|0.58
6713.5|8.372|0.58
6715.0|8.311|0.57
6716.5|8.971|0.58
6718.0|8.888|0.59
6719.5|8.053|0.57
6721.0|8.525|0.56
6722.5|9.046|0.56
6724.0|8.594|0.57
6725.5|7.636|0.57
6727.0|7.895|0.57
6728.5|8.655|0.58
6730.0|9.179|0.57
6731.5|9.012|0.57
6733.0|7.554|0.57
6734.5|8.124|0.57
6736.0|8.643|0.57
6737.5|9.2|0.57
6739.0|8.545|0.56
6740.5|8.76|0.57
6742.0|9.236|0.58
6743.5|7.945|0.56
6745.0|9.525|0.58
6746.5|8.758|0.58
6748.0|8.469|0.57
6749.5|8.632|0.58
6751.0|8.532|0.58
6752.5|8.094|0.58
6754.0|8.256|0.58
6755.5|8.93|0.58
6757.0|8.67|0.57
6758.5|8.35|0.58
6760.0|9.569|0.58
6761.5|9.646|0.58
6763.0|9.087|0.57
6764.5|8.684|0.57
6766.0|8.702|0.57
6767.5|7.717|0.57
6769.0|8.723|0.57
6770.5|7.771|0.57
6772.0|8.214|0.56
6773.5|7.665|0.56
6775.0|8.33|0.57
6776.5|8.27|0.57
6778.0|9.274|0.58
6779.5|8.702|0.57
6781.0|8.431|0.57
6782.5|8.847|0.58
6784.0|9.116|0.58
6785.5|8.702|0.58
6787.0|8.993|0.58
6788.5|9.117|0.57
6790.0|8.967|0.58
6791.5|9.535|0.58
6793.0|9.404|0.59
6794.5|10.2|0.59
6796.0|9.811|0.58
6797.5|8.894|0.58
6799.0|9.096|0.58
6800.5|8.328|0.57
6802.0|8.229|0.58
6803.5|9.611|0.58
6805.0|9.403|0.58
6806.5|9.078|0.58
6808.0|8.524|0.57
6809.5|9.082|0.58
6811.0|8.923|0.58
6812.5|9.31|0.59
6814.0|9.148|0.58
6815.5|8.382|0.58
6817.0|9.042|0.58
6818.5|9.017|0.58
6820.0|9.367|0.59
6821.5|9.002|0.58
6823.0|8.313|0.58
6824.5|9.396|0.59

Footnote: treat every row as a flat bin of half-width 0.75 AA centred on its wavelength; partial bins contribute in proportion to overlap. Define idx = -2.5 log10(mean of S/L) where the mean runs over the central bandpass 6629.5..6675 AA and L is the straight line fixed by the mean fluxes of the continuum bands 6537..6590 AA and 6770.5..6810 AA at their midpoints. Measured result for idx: 0.06 mag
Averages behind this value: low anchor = 8.83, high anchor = 8.89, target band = 8.4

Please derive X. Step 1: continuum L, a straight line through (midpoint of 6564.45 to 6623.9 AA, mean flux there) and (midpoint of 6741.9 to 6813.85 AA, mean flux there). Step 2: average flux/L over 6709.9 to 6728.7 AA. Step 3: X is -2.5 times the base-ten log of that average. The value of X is 0.05 mag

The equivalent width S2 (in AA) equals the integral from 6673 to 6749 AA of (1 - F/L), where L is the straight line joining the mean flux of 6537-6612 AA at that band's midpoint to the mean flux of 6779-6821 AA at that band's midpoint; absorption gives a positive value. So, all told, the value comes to 2.7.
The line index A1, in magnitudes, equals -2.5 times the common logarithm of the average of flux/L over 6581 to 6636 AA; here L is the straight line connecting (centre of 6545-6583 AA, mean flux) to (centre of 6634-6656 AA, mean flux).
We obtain -0.008 mag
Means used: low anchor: 8.91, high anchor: 8.39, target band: 8.69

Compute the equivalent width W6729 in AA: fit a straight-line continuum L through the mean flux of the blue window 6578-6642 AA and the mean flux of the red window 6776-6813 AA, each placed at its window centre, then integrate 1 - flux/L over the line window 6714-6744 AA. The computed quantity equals 1.3 AA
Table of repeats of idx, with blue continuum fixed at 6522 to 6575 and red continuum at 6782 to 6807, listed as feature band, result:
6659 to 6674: 0.058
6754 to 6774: 0.060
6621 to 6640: 0.058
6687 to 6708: 0.037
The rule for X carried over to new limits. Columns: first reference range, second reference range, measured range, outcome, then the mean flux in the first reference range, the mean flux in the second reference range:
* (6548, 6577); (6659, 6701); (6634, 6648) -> 0.04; 8.91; 8.56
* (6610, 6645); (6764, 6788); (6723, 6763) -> -0.01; 8.57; 8.51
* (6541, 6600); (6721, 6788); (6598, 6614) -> 0.03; 8.86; 8.61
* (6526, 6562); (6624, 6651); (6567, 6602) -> -0.05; 8.63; 8.22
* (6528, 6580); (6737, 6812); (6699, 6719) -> 0.01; 8.73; 8.81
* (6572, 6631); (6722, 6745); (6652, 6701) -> 0.01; 8.79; 8.56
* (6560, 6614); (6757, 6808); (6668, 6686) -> 0.05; 8.79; 8.85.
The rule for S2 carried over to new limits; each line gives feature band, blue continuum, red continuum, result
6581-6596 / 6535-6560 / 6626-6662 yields -0.6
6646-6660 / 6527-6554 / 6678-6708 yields 0.4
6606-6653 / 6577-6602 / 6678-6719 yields 2.3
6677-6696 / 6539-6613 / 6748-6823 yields 0.2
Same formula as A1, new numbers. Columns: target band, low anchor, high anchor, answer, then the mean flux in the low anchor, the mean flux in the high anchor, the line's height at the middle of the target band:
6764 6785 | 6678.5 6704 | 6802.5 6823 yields 0.06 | 8.68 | 9.03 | 8.92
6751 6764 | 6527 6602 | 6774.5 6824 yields 0.02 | 8.78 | 8.99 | 8.95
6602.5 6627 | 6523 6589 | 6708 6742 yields 0.00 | 8.76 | 8.54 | 8.69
